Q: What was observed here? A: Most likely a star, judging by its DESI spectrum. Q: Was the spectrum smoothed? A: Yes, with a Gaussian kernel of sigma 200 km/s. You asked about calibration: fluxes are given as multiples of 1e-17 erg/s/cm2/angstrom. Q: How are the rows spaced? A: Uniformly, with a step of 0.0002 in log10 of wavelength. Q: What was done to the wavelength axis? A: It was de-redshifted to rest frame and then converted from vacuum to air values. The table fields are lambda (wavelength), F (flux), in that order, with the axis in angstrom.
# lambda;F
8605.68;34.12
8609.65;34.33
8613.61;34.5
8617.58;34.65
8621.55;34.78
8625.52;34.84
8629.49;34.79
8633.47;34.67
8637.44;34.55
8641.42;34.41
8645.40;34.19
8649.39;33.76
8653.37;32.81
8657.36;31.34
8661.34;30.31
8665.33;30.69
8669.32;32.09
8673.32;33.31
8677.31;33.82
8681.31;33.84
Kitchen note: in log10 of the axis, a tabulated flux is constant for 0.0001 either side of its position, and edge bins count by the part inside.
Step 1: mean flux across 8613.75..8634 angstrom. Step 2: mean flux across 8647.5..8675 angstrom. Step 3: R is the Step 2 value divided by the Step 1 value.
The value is 0.9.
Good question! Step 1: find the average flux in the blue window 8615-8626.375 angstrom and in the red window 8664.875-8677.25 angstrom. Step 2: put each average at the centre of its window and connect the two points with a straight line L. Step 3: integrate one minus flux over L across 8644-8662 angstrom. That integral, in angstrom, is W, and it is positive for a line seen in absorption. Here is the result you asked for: 0.38 angstrom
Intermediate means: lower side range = 34.7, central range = 32.6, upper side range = 32.5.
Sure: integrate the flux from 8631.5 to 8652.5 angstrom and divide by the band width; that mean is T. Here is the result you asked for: 34.2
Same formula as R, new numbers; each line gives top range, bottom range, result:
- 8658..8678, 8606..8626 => 0.92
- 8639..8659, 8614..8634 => 0.96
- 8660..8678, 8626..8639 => 0.92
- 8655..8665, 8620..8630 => 0.89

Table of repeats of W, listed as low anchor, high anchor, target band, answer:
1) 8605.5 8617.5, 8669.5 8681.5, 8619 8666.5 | 0.6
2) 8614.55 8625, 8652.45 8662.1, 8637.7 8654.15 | -0.7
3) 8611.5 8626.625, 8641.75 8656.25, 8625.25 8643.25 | -0.3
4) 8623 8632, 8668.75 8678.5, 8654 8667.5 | 1.1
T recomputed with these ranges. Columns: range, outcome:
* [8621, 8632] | 34.8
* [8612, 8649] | 34.6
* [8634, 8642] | 34.6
